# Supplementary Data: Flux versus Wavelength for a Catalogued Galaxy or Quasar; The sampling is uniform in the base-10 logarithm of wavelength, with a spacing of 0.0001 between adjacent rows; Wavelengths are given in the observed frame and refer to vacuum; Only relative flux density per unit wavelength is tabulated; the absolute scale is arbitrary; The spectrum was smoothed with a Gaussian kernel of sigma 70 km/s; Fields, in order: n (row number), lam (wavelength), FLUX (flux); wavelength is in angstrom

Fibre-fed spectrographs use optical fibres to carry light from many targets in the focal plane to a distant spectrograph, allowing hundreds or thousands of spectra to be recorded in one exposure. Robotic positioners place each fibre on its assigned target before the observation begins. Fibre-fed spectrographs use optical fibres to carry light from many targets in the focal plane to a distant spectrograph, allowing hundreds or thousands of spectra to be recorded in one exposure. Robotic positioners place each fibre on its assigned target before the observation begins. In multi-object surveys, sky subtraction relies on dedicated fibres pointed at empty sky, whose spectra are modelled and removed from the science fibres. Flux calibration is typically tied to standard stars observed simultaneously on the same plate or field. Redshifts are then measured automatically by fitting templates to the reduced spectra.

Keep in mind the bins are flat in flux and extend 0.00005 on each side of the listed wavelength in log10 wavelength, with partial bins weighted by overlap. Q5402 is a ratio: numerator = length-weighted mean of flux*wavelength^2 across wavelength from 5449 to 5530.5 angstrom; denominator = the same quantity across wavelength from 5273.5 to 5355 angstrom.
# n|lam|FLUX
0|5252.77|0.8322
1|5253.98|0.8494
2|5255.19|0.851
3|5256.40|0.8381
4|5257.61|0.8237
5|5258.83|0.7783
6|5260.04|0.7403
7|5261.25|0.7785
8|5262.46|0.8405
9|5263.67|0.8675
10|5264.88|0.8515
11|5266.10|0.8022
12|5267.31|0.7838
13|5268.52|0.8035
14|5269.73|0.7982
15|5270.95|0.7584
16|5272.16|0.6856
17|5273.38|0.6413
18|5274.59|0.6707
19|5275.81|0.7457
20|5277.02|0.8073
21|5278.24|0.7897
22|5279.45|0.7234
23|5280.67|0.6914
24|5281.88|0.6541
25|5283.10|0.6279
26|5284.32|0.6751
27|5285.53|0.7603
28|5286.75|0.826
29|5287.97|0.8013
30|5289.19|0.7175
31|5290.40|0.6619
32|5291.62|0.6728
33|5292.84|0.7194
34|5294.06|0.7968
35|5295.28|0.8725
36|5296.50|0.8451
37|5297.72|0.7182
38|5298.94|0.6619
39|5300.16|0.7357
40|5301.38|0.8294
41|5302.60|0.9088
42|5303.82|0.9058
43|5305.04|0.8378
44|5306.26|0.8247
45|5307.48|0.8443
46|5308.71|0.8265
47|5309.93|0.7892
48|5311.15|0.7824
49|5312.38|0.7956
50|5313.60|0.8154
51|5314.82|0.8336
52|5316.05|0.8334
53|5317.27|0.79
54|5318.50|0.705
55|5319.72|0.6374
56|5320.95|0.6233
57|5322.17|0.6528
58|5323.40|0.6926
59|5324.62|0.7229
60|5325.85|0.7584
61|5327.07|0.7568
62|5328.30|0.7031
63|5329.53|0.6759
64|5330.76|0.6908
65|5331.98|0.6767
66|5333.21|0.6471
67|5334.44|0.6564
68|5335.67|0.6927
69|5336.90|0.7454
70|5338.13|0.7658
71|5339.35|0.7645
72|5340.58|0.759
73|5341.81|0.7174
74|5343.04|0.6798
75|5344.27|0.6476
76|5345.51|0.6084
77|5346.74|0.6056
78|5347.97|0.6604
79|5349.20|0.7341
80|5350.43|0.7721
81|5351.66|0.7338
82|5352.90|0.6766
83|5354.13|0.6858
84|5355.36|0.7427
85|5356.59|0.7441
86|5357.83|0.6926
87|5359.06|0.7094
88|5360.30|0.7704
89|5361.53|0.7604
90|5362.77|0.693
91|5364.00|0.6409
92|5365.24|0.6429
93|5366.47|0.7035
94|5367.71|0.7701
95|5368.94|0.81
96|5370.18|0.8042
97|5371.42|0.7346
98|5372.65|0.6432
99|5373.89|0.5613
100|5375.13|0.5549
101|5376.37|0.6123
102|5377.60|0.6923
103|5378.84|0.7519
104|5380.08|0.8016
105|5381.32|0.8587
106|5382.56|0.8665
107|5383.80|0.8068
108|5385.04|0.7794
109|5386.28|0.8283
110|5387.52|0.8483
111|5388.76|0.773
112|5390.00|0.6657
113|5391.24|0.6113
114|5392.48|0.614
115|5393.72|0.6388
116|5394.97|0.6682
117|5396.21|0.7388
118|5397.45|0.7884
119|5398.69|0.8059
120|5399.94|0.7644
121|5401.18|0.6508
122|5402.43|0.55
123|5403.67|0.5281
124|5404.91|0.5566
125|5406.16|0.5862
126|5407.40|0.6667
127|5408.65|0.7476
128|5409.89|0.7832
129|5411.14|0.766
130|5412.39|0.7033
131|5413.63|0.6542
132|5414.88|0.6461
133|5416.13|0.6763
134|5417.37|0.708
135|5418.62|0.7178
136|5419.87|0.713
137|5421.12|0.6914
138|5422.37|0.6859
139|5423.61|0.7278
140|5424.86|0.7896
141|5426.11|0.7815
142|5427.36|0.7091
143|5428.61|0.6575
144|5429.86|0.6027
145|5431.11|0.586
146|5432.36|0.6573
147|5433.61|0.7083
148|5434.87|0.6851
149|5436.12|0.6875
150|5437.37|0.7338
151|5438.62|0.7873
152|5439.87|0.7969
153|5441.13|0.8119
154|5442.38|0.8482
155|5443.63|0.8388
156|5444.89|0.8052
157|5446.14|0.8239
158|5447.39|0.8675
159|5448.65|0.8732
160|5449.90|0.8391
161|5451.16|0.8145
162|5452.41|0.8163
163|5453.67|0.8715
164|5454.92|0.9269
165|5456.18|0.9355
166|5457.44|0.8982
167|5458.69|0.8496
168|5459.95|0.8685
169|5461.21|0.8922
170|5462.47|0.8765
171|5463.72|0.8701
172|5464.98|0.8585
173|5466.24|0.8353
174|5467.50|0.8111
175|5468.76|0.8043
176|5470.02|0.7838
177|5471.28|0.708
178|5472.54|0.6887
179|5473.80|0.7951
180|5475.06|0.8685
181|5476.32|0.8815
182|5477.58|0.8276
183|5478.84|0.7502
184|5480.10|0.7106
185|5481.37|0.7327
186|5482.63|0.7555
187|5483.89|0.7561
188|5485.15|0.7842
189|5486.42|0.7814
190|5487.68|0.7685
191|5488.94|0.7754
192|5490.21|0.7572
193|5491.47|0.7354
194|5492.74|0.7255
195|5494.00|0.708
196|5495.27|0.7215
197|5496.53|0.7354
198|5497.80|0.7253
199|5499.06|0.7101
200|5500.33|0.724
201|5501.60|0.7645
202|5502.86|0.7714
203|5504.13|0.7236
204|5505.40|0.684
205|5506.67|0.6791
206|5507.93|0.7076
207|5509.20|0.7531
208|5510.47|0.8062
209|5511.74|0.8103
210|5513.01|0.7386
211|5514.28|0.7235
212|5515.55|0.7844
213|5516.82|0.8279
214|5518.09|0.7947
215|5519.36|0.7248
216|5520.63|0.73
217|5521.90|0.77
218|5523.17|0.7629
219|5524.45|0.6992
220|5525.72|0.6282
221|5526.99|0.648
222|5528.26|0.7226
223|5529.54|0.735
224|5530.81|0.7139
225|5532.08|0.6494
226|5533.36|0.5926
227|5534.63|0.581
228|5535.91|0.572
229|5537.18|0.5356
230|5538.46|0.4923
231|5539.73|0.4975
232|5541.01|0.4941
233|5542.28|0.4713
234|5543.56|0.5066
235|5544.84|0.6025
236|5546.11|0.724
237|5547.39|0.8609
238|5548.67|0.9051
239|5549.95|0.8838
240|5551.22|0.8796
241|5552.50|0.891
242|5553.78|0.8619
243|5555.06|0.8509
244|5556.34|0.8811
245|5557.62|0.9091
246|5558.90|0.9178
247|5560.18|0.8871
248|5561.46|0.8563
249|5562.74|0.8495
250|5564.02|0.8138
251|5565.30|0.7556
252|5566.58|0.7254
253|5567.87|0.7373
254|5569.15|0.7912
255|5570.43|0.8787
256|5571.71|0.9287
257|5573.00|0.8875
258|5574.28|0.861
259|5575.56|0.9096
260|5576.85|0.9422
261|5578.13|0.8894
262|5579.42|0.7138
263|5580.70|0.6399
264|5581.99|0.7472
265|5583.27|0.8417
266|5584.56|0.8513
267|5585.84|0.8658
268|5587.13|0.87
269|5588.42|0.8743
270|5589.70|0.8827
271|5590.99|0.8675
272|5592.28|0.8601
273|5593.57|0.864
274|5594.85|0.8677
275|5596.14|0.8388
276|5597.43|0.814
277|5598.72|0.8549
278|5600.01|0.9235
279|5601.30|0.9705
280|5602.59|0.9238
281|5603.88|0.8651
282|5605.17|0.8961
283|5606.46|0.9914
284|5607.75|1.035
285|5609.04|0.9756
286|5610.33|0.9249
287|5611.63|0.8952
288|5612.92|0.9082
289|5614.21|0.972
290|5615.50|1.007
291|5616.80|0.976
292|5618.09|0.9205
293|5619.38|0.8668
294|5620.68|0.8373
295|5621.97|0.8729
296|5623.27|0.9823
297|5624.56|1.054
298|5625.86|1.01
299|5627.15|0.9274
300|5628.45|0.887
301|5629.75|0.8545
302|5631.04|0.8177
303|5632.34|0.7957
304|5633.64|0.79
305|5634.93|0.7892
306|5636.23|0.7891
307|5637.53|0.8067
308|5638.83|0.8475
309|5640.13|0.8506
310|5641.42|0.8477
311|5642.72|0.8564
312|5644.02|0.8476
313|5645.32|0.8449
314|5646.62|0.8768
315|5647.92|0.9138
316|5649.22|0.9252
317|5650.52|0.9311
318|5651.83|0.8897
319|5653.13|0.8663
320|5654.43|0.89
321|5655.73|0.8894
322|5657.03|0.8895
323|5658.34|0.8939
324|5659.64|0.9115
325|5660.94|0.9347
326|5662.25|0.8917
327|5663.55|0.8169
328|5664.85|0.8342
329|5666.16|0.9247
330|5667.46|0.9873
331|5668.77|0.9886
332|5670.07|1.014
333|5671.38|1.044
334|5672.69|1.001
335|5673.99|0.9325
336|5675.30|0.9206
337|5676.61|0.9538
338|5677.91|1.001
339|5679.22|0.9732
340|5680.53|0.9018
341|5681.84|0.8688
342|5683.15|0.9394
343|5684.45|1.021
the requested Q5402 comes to 1.1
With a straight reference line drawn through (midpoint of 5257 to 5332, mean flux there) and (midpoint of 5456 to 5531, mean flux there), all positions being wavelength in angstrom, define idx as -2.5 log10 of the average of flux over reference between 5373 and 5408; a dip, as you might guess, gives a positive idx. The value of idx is 0.10 mag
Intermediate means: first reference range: 0.759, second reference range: 0.768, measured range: 0.698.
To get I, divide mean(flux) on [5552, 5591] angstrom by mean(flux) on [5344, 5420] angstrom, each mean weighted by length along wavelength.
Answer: 1.20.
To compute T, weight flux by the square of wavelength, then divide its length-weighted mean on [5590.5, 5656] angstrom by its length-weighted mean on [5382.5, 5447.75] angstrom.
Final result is 1.3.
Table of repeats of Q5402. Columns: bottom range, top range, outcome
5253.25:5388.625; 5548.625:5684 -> 1.33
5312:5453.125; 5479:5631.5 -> 1.18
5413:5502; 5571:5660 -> 1.21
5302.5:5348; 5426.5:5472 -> 1.14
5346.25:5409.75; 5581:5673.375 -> 1.38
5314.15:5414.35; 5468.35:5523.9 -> 1.12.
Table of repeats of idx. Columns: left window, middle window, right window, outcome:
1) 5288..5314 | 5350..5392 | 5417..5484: 0.09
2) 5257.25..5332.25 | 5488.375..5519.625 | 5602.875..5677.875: 0.14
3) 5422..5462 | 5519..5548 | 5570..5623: 0.31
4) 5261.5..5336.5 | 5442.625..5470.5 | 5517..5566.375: -0.16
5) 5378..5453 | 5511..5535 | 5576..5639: 0.14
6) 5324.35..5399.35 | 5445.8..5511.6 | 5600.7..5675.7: 0.01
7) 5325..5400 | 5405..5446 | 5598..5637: 0.07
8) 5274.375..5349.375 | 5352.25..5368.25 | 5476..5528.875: 0.05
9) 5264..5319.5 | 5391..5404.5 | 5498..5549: 0.10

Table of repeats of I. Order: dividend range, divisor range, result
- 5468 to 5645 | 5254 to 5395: 1.08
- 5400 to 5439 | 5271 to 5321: 0.90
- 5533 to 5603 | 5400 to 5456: 1.09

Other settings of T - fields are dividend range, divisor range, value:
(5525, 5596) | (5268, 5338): 1.14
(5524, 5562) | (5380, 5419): 1.06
